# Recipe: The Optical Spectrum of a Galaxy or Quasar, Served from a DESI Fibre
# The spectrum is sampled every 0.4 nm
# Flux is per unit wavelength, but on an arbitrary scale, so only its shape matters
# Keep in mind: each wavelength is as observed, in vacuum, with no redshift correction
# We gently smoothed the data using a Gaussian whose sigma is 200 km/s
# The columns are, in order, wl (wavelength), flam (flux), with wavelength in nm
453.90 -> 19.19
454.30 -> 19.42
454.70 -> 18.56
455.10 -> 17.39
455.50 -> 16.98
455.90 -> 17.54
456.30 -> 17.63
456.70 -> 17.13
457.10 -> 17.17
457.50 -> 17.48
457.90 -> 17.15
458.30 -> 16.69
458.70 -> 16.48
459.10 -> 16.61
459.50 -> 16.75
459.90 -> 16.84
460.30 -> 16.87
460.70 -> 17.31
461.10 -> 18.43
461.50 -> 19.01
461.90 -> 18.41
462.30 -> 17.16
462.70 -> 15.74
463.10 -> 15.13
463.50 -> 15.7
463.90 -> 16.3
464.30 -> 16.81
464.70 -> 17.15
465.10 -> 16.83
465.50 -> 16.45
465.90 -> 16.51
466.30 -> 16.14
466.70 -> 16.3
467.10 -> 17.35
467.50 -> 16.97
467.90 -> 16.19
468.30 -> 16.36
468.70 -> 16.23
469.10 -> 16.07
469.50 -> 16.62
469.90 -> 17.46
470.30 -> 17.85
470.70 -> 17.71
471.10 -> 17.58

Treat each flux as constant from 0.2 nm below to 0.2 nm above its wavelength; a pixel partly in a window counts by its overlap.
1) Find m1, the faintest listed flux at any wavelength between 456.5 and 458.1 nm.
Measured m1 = 17.13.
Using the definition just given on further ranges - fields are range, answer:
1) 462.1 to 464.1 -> 15.13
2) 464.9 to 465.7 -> 16.45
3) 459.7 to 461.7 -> 16.84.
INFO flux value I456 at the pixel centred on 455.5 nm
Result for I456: 16.98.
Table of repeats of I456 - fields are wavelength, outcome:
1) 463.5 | 15.7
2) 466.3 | 16.14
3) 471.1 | 17.58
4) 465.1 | 16.83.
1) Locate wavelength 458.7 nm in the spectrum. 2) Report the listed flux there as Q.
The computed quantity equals 16.48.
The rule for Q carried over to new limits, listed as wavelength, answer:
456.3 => 17.63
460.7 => 17.31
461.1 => 18.43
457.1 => 17.17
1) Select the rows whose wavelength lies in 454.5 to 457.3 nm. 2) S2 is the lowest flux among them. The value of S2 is 16.98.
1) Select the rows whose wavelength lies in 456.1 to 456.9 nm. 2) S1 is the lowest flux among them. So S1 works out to 17.13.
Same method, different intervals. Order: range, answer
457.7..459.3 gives 16.48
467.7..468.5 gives 16.19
